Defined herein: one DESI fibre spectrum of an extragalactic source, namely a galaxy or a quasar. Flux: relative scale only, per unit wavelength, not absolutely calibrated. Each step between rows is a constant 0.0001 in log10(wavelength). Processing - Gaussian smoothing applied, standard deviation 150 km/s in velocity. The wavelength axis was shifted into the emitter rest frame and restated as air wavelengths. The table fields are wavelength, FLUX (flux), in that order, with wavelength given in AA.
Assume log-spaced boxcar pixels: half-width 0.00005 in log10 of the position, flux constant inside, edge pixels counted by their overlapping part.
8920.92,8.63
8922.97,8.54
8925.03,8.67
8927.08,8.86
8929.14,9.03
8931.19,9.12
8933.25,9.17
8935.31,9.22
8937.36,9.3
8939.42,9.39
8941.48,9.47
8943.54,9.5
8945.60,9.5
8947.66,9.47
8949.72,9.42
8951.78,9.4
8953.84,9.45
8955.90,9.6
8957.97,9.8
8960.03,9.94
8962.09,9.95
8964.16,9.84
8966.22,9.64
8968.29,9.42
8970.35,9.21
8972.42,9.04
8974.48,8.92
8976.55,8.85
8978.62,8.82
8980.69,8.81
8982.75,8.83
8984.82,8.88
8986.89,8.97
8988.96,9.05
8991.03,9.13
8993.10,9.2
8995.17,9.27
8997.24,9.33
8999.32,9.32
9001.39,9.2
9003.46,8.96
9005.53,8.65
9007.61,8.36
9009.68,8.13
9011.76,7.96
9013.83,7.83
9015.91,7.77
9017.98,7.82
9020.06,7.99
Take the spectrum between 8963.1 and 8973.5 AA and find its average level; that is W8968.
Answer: 9.43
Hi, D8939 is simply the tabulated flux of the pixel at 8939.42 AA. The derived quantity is 9.39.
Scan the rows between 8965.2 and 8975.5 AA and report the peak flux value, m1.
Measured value 9.64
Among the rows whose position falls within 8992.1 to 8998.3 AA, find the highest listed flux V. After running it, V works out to 9.33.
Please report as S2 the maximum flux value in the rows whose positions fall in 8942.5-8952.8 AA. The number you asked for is 9.5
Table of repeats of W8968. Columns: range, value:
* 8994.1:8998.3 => 9.29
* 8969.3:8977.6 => 9.01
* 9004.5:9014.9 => 8.18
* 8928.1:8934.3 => 9.1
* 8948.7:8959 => 9.53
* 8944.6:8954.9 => 9.45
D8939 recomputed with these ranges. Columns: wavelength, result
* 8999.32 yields 9.32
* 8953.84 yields 9.45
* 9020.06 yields 7.99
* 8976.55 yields 8.85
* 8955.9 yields 9.6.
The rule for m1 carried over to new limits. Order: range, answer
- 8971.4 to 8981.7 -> 9.04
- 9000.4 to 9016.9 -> 9.2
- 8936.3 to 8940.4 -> 9.39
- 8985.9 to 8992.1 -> 9.13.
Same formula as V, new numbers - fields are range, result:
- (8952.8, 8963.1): 9.95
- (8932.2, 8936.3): 9.22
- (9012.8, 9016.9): 7.83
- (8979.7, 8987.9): 8.97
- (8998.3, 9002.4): 9.32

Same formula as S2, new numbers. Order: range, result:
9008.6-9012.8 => 8.13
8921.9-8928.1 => 8.86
